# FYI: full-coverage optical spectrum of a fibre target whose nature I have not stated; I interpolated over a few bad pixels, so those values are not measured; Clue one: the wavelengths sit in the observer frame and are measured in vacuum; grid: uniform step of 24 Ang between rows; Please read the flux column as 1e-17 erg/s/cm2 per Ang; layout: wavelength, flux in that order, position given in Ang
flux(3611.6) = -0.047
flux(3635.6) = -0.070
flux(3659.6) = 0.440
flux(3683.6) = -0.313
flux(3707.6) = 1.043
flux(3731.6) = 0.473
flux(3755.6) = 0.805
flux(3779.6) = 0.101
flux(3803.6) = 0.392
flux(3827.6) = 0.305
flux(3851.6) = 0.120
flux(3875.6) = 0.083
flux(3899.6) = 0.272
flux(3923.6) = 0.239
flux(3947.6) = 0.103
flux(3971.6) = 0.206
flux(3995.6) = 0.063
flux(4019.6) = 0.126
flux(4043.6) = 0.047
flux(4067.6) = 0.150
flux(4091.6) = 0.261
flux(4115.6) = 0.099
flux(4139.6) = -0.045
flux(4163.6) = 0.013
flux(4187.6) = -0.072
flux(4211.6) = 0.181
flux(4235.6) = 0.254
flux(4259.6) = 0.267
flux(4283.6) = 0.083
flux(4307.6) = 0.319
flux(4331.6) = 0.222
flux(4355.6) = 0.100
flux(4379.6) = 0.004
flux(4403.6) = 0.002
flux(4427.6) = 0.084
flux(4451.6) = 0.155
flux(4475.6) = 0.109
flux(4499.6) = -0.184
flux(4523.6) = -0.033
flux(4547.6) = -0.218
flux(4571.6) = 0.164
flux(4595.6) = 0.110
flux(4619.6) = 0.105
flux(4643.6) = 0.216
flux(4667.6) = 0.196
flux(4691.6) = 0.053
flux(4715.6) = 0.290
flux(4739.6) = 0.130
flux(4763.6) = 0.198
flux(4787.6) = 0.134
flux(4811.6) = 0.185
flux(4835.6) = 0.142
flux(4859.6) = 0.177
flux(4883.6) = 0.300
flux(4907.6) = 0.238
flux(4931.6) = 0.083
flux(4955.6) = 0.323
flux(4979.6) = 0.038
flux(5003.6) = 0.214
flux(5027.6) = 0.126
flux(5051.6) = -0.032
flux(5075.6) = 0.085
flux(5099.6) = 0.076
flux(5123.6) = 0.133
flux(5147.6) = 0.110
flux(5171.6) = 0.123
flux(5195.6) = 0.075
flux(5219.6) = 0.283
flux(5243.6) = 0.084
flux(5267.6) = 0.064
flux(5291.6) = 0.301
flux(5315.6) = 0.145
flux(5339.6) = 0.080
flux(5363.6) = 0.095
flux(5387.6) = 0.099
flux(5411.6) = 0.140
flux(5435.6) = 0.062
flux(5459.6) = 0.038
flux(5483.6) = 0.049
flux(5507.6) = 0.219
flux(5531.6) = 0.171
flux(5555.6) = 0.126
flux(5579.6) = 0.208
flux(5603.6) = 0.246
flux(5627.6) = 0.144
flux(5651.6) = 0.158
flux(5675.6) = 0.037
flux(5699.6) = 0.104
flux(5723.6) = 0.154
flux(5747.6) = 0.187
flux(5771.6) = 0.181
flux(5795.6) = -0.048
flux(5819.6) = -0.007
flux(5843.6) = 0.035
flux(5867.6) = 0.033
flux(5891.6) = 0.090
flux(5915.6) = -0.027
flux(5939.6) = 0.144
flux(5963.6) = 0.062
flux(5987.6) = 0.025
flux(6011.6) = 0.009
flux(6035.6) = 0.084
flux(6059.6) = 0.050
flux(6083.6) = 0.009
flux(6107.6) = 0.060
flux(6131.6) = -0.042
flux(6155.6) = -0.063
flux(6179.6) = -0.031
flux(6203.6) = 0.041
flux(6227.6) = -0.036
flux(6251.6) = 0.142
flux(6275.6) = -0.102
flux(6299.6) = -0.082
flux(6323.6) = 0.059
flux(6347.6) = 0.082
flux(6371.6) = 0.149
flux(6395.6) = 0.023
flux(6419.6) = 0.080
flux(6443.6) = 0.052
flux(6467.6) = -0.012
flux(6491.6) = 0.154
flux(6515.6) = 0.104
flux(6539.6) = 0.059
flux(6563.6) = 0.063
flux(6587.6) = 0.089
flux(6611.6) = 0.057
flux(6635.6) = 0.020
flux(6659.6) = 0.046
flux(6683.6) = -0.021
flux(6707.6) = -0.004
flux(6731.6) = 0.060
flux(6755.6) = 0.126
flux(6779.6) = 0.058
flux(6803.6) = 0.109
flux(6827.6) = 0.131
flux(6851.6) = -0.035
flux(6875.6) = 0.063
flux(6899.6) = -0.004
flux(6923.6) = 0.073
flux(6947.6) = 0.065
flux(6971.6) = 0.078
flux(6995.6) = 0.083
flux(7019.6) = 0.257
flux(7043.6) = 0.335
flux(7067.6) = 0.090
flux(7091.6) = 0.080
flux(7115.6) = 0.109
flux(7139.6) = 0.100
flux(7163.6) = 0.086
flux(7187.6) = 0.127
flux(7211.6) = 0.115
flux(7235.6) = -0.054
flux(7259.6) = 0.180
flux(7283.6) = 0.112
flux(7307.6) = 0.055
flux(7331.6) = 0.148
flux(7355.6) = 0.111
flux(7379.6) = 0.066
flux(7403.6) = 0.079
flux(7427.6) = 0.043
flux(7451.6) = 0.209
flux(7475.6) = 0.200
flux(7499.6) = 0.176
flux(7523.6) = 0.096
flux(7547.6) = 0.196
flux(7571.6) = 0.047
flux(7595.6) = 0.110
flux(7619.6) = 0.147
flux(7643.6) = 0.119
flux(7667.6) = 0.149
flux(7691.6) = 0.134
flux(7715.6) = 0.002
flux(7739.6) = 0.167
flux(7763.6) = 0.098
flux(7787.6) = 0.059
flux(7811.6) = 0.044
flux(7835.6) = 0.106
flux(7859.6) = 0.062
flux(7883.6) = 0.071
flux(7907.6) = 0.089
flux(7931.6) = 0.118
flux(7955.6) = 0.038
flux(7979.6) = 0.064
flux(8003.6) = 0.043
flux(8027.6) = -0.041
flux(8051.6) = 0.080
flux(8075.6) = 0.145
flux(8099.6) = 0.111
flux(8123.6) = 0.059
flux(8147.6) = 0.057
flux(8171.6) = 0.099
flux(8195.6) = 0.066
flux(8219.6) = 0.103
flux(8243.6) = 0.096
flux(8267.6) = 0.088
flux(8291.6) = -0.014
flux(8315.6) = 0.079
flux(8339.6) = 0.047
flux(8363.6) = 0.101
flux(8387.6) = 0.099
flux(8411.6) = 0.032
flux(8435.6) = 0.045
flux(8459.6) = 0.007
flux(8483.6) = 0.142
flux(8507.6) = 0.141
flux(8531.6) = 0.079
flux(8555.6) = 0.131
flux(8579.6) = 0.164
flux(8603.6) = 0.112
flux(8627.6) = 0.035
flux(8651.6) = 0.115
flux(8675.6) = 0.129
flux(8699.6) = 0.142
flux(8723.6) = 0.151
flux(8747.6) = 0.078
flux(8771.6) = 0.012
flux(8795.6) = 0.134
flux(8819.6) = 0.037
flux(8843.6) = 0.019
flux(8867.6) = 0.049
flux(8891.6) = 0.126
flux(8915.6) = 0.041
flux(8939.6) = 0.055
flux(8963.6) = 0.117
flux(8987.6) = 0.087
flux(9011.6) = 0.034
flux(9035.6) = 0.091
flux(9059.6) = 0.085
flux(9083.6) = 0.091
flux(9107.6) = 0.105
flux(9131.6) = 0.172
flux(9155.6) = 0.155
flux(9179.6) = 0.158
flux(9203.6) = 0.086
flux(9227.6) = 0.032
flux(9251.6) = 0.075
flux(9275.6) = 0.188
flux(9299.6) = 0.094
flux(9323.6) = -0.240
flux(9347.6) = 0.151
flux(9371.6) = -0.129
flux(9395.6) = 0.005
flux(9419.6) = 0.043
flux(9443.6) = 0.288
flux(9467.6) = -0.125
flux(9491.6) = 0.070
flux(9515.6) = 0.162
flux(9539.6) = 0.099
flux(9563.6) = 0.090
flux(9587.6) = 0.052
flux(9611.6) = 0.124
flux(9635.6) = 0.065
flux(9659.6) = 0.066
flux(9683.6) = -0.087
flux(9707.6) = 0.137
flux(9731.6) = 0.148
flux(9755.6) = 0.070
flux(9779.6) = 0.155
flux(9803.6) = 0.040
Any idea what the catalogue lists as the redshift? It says 0.887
